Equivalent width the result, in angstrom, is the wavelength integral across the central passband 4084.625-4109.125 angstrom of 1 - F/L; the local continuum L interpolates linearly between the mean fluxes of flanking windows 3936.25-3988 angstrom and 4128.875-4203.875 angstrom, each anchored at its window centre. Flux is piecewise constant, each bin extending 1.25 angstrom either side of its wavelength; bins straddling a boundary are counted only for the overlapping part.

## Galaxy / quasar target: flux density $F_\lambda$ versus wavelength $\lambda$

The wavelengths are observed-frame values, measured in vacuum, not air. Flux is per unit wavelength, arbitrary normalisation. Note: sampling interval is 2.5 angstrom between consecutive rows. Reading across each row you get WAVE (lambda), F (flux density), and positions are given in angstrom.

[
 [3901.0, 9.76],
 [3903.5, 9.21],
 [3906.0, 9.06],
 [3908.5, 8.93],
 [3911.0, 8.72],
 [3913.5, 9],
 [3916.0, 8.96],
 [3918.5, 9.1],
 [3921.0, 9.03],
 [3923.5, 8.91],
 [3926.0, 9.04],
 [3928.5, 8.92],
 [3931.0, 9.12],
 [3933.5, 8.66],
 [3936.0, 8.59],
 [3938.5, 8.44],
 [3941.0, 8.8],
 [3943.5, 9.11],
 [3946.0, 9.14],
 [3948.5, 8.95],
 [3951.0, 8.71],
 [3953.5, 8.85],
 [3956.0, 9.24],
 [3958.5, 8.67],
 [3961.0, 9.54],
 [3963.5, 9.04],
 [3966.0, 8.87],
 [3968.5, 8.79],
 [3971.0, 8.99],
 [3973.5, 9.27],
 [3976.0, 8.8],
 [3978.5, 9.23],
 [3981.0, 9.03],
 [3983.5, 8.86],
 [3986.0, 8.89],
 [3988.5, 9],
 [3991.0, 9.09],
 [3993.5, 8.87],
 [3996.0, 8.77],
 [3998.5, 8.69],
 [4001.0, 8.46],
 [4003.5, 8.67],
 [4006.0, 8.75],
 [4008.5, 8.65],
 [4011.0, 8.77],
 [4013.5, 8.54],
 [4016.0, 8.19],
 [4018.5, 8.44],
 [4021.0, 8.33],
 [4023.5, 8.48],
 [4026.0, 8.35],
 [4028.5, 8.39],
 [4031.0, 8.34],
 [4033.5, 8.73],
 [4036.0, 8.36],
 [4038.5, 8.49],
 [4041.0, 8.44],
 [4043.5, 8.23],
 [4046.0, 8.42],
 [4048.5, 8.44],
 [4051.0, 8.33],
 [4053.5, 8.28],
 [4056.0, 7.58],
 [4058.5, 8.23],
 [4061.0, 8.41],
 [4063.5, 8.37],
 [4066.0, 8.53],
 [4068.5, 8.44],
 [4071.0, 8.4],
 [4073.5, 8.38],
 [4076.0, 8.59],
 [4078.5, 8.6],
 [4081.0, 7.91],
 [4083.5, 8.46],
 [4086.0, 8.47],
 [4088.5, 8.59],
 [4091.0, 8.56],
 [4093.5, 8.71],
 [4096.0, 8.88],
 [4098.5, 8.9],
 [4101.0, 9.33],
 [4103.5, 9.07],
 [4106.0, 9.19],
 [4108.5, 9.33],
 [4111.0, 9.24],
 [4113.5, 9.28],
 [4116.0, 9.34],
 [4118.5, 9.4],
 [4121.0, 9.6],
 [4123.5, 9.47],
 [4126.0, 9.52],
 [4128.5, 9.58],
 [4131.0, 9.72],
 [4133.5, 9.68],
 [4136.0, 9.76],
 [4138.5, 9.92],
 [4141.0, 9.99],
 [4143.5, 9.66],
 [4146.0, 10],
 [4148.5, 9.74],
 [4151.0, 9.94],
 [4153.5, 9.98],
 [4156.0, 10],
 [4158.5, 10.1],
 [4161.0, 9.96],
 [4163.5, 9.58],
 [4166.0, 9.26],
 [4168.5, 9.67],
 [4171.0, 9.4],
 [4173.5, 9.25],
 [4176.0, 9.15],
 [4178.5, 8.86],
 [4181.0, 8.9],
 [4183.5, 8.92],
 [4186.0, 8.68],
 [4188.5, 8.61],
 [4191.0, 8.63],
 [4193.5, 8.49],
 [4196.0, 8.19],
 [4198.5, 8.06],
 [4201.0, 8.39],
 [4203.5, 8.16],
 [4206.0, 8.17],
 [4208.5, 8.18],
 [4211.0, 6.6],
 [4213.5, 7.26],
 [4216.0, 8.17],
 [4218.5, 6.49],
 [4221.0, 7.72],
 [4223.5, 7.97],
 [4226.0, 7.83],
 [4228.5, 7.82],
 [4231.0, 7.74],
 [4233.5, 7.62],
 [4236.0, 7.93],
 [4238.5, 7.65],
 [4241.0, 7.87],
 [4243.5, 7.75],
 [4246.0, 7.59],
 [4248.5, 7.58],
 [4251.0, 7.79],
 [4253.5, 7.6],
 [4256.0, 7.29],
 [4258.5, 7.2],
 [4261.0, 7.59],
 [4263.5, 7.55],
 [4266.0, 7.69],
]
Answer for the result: 0.79 angstrom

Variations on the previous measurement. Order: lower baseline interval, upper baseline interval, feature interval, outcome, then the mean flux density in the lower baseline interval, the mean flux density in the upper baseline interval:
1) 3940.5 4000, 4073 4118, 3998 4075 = 4.15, 8.97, 8.84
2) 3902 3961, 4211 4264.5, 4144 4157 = -3.16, 8.94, 7.6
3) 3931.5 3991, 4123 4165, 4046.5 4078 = 3.60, 8.94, 9.8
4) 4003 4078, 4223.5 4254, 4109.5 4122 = -1.85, 8.42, 7.74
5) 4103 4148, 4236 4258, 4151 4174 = -1.91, 9.55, 7.64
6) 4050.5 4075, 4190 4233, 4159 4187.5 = -4.57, 8.3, 7.87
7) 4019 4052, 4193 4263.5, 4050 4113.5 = -2.79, 8.41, 7.73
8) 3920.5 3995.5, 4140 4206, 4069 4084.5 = 1.18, 8.95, 9.19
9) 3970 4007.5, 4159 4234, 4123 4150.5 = -3.83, 8.89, 8.42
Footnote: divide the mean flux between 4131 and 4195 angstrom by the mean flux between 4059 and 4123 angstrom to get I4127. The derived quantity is 1.07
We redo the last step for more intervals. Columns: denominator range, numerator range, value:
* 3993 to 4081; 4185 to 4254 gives 0.93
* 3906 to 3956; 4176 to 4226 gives 0.91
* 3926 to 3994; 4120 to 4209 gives 1.04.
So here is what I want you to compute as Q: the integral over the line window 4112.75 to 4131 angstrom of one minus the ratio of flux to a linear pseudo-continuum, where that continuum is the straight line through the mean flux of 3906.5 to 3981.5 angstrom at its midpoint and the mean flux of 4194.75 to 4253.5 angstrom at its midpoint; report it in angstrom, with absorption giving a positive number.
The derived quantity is -2.86 angstrom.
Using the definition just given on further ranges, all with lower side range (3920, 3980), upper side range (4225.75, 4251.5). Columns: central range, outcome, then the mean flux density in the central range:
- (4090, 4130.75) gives -4.71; 9.23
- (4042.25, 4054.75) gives 0.28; 8.34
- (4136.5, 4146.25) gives -2.07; 9.87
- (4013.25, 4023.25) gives 0.34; 8.37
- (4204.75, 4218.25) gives 0.45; 7.59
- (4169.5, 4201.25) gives -3.15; 8.75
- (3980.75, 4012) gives -0.17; 8.8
